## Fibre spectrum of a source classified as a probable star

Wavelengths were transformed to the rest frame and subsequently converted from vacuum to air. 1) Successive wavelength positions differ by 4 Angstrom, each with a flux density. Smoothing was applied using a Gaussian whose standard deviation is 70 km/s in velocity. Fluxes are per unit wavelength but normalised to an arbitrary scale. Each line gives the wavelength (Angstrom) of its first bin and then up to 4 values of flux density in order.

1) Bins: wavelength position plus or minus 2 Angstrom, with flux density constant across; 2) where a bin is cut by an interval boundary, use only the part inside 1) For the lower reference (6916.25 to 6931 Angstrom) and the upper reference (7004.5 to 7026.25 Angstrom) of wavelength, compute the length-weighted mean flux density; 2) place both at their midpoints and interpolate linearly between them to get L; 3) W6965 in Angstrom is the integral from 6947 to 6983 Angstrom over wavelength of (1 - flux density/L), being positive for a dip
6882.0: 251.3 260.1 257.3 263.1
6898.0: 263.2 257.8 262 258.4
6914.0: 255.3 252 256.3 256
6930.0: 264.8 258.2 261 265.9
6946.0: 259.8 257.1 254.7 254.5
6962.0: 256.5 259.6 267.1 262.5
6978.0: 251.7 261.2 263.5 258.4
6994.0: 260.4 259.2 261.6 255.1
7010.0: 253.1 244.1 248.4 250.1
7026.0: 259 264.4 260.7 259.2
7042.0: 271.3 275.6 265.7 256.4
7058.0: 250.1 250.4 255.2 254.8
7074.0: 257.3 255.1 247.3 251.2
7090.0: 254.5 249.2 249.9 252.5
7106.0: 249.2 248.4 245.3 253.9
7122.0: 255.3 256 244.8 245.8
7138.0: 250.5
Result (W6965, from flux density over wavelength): -0.6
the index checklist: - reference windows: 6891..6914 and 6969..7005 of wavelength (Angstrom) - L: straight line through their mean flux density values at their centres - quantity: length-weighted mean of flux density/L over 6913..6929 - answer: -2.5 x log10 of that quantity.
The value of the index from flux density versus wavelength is 0.02 mag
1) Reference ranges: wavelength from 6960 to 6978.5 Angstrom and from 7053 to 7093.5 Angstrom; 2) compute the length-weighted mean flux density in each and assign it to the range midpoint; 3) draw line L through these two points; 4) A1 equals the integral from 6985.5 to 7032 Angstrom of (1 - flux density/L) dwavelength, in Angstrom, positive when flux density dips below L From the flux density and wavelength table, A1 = 0.2 Angstrom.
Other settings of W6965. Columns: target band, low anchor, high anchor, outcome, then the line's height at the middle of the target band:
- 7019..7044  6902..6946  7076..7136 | -0.6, 254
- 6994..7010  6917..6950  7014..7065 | 0.0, 259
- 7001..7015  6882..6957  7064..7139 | 0.1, 255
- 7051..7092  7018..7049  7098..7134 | 0.5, 257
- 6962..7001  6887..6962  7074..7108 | -0.6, 256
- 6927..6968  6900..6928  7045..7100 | -0.4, 256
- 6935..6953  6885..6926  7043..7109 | -0.2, 258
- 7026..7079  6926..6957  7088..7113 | -1.4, 253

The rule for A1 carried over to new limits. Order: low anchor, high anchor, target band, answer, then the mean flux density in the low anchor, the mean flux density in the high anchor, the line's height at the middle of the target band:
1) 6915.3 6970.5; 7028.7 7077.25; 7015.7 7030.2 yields 0.3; 259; 260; 260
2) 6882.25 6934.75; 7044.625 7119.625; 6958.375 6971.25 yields -0.1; 259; 254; 257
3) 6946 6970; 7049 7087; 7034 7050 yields -0.8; 258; 254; 255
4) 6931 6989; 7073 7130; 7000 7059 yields -0.7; 260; 251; 256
